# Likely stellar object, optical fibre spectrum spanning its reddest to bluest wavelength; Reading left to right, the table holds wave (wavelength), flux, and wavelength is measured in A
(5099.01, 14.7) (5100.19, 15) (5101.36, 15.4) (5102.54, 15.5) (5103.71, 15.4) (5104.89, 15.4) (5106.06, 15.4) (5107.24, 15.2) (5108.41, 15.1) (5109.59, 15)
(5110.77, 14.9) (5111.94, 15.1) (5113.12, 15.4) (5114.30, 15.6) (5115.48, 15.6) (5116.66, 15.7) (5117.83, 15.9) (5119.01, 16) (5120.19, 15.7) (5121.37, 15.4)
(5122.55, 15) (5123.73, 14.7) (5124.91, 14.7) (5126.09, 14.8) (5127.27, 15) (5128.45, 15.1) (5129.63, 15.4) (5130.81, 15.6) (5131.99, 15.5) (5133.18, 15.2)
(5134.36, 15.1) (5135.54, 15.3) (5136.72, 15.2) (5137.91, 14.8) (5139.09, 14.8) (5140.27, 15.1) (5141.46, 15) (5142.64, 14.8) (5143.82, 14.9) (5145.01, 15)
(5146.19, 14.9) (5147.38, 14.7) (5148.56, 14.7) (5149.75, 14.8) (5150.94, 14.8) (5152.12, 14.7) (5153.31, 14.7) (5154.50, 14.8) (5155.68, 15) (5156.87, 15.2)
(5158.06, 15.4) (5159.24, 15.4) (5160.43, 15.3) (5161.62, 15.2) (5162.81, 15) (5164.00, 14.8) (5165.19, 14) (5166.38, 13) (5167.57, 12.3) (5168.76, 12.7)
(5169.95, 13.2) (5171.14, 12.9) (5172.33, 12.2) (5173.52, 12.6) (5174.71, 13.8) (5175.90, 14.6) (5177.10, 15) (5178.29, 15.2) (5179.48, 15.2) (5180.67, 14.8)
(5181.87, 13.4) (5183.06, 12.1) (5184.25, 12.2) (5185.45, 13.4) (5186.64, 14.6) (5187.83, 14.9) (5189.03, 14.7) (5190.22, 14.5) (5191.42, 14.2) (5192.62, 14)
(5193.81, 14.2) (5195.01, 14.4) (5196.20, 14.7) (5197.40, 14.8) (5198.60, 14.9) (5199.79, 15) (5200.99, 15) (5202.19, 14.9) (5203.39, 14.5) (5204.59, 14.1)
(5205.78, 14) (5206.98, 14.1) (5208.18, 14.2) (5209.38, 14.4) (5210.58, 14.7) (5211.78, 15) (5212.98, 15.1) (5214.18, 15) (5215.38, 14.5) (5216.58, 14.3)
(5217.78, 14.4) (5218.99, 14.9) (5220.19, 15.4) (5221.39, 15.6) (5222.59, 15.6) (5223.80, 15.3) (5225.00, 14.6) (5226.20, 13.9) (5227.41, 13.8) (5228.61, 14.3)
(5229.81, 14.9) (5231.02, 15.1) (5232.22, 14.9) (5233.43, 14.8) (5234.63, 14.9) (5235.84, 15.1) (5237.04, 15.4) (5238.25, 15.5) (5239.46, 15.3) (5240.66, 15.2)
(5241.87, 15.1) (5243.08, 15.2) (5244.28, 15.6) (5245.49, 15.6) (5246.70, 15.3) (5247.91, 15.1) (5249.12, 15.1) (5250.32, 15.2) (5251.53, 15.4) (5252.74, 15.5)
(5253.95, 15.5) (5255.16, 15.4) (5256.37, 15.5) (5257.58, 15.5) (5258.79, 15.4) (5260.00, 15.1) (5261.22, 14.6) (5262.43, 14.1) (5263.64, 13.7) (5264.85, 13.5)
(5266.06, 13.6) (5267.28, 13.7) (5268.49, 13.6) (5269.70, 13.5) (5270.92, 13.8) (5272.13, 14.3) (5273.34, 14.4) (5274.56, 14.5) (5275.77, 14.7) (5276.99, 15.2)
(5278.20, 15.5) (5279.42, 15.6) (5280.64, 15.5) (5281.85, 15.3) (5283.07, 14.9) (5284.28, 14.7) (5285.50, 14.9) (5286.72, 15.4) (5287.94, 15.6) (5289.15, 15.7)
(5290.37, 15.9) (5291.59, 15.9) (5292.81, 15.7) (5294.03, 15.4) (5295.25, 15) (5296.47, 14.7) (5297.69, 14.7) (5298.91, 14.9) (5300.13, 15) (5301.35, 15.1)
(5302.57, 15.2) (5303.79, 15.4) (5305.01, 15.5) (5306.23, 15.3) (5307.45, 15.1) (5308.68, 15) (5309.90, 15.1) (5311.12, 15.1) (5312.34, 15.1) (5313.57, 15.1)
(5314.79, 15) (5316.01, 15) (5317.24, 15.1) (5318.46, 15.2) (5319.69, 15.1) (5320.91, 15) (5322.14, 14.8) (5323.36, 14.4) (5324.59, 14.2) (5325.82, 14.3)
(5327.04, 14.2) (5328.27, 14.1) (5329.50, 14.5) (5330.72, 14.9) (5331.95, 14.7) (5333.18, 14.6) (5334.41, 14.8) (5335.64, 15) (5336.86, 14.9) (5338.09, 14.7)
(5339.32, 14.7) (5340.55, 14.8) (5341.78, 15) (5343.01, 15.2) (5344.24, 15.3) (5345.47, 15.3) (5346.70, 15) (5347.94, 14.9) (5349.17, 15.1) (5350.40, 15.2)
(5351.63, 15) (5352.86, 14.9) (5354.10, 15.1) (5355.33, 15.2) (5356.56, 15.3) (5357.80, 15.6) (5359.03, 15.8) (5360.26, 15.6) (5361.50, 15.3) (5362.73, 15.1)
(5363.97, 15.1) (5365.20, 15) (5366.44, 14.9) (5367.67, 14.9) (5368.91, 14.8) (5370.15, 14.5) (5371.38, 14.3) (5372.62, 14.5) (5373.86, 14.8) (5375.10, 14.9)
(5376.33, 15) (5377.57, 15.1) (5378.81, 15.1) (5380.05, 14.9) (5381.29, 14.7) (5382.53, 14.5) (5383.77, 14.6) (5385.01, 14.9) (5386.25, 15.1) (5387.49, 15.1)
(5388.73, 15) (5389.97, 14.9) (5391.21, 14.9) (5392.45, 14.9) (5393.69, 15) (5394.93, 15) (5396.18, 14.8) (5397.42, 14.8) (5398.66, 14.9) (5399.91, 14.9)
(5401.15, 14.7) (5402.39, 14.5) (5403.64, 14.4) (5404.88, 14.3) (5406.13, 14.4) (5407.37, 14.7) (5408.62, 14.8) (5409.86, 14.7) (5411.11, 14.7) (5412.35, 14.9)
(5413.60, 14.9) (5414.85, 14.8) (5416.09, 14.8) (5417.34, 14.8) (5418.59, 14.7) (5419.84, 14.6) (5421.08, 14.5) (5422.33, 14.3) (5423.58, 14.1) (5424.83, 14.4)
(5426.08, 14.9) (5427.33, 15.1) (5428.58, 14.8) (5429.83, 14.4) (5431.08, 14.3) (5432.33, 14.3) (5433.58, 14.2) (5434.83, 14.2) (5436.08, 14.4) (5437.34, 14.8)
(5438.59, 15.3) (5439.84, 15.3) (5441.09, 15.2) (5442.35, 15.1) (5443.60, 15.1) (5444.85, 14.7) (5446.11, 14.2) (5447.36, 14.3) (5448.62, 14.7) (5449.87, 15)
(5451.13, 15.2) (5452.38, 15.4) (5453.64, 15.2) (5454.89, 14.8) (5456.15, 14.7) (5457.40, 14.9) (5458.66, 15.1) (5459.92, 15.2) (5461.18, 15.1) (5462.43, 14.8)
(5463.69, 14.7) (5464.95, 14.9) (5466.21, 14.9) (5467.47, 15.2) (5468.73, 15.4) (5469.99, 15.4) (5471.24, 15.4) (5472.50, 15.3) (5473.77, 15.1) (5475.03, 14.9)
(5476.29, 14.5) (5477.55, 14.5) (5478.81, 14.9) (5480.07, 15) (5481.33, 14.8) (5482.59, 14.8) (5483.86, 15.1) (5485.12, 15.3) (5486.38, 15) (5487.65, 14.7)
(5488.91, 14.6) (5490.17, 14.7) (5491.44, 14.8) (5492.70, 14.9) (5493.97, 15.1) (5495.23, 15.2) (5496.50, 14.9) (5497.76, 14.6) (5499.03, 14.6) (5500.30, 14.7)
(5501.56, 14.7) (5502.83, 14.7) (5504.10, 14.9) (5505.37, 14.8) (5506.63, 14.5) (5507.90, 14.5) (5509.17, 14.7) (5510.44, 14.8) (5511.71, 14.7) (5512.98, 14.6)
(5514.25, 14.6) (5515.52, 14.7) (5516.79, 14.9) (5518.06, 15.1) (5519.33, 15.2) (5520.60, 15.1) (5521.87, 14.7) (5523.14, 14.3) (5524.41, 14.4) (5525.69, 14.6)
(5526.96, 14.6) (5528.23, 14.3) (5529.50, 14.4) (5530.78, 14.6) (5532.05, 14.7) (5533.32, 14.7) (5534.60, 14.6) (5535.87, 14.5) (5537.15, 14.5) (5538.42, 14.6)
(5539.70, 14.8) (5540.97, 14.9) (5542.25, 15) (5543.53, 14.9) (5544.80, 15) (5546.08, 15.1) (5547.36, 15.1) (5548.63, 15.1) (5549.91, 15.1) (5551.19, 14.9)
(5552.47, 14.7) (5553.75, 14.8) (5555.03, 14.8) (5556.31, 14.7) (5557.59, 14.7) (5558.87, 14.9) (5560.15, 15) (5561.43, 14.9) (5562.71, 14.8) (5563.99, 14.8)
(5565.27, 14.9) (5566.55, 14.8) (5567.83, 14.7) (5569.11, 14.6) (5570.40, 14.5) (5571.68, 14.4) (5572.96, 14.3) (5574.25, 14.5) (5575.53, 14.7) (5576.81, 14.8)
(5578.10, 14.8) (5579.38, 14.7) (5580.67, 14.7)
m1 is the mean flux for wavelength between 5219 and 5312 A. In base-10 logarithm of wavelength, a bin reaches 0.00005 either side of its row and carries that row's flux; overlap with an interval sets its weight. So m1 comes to 15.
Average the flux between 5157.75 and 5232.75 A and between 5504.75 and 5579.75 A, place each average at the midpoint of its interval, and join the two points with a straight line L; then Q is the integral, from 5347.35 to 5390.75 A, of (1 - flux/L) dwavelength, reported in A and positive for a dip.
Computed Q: -1.3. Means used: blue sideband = 14.4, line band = 15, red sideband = 14.7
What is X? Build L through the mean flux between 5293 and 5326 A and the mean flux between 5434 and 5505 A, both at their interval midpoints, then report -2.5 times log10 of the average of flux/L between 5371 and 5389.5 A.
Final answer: 0.01 mag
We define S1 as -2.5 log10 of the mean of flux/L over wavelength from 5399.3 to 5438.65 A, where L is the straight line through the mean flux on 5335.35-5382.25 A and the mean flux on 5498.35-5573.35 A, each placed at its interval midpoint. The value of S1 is 0.02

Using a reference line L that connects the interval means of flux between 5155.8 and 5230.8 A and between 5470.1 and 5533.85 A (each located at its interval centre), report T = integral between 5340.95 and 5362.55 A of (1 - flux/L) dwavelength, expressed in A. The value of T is -0.94 A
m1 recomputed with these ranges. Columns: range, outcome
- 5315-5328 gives 14.7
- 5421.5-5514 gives 14.8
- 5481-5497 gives 14.9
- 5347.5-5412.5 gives 14.9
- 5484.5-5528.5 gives 14.8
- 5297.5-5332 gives 14.9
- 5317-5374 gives 14.9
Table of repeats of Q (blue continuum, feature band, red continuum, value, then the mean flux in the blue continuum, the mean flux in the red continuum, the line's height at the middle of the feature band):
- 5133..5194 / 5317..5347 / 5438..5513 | -0.2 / 14.4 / 14.9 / 14.7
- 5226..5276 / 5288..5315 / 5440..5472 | -0.7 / 14.8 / 15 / 14.8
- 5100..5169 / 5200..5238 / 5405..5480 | 0.5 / 15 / 14.8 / 15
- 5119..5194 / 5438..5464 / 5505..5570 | -0.4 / 14.5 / 14.8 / 14.7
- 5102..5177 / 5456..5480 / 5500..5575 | -0.4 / 14.8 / 14.7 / 14.8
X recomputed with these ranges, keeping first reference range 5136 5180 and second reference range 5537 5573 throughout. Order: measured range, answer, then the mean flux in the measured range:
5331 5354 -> -0.023 mag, 14.9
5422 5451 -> 0.004 mag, 14.7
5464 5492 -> -0.015 mag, 15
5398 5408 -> 0.007 mag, 14.6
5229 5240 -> -0.039 mag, 15.1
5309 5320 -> -0.035 mag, 15.1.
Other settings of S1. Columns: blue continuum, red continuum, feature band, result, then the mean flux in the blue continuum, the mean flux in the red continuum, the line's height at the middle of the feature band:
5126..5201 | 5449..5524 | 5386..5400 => -0.012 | 14.5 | 14.9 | 14.8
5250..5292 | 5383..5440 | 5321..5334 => 0.023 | 14.9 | 14.7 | 14.8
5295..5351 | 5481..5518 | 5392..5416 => 0.009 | 14.9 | 14.8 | 14.9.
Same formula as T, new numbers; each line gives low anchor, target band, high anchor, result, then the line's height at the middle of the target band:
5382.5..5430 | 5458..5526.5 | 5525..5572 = -0.5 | 14.7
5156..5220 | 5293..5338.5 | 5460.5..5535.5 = -1.2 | 14.5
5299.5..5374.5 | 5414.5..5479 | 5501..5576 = 0.1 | 14.8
